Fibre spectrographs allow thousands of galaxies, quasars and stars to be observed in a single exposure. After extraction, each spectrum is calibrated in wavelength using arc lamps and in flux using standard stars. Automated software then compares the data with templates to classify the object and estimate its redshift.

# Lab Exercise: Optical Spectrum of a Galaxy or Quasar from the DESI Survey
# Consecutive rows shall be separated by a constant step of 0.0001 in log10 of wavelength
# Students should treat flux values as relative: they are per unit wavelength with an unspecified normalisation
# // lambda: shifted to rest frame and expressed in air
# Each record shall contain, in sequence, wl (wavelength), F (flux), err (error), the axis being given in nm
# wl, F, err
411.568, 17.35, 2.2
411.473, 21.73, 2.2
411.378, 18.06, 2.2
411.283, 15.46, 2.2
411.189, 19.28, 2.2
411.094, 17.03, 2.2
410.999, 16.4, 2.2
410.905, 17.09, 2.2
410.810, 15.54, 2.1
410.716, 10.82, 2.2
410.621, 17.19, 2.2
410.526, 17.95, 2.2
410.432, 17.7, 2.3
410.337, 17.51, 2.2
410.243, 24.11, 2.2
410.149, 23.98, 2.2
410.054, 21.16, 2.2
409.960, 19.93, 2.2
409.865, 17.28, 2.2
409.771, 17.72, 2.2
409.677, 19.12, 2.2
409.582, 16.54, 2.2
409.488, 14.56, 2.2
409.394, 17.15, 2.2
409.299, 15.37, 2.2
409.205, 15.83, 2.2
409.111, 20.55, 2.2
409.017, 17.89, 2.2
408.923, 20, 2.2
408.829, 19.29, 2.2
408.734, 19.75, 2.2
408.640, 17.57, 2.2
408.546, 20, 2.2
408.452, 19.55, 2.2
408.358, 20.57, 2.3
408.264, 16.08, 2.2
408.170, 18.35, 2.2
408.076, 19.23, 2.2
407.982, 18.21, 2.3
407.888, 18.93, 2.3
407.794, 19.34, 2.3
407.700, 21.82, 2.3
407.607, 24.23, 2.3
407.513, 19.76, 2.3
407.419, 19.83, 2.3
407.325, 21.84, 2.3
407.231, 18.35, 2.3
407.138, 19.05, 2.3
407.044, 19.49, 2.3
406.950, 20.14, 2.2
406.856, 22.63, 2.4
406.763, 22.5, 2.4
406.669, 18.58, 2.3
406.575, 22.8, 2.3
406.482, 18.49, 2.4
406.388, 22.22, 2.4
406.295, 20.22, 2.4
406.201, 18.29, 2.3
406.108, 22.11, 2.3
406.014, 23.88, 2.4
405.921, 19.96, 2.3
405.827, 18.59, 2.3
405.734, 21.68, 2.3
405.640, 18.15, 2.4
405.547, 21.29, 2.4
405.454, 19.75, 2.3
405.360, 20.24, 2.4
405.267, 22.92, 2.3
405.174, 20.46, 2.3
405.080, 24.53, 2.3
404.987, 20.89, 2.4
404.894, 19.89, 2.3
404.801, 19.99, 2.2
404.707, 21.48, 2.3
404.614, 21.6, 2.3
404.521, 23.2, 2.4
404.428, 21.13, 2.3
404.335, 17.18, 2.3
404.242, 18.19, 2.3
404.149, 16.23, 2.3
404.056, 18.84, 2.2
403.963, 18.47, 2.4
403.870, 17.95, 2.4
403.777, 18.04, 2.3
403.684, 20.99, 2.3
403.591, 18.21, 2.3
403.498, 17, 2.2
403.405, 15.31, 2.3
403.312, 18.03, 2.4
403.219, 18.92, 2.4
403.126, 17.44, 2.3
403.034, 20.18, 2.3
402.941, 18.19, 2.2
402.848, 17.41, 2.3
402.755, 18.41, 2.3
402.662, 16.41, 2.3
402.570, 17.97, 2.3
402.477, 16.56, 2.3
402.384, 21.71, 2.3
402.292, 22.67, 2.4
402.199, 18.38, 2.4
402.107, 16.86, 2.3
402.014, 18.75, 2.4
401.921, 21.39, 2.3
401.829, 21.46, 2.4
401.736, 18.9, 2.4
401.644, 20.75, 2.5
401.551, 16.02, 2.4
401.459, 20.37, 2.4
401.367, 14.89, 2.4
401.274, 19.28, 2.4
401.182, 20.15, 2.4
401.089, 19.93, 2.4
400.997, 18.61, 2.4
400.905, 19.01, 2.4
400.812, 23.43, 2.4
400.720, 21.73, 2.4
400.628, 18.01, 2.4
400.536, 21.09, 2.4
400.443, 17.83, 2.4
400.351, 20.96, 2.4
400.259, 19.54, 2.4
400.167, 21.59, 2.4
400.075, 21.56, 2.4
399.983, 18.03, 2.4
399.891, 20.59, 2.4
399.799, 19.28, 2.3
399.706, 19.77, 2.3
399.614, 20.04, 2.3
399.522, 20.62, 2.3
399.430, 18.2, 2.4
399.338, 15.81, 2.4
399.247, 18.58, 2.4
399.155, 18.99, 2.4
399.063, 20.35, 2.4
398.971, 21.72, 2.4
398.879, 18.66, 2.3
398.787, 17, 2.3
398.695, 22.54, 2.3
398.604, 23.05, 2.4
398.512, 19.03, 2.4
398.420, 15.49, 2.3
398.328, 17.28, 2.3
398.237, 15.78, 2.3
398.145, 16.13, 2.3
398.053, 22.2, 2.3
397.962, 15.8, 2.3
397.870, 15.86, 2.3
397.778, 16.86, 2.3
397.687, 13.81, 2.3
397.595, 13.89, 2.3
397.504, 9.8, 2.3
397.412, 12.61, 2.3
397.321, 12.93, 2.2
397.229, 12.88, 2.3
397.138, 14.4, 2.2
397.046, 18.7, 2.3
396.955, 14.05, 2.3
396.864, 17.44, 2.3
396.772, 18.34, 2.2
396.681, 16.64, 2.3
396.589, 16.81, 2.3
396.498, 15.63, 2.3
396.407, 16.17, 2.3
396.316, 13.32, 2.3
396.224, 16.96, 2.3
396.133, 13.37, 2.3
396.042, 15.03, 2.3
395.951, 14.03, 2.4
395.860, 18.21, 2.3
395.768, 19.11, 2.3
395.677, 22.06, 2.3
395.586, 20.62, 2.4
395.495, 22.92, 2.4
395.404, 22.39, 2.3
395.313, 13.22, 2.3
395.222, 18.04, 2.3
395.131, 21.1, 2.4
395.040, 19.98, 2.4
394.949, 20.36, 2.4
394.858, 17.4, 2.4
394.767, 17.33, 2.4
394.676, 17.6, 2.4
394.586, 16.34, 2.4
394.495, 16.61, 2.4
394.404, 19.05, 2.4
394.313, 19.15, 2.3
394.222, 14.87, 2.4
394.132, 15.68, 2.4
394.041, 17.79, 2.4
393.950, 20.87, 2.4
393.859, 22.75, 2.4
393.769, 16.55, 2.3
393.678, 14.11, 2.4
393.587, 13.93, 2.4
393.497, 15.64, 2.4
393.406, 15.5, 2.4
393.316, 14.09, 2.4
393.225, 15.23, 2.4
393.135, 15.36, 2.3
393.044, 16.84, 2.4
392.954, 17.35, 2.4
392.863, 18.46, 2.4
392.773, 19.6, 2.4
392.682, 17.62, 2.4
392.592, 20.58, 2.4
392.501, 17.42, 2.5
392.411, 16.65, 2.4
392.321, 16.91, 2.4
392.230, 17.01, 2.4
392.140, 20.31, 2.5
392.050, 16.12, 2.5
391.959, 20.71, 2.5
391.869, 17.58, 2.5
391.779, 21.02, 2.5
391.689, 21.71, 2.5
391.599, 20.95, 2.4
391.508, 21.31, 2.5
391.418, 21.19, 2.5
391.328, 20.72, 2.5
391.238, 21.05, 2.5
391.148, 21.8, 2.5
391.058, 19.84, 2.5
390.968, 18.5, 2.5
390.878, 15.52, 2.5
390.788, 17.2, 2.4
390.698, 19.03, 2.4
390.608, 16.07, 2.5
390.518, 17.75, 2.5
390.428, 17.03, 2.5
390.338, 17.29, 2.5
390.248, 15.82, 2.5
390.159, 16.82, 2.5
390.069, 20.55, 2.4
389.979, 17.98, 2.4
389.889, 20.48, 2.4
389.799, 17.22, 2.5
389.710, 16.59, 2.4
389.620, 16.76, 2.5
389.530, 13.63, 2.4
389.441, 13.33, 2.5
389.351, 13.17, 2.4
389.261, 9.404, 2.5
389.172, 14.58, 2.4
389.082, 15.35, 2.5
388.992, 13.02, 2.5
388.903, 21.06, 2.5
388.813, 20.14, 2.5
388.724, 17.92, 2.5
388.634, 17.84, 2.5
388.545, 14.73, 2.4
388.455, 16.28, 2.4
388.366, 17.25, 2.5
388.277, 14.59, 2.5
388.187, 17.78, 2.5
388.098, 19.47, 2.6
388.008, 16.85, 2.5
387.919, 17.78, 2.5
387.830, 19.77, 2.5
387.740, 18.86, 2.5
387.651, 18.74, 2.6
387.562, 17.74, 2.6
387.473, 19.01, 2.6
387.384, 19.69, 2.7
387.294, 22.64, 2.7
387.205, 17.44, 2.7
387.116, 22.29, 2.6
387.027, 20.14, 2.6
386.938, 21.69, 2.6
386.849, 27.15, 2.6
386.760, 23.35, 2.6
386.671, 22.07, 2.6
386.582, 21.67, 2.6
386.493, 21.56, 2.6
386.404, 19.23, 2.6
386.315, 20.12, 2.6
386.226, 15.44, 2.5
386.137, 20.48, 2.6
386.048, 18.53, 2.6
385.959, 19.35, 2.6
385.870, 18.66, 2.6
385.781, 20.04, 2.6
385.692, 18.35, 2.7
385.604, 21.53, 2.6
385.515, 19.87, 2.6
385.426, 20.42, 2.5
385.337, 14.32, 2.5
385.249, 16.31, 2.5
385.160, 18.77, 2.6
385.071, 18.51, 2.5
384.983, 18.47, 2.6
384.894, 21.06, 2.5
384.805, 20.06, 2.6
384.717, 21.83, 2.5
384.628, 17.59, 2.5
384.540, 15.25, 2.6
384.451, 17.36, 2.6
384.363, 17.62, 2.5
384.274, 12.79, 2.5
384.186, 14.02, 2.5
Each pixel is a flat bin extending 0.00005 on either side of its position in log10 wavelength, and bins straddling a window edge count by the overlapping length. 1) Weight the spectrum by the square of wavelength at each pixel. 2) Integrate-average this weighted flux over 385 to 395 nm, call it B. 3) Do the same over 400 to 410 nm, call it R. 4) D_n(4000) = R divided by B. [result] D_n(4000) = 1.15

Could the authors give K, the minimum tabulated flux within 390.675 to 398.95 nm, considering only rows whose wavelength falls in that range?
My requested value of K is 9.8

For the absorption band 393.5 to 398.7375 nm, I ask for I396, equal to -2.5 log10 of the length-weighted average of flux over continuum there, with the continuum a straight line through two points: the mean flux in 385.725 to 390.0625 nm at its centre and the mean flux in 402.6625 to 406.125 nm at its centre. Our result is 0.112 mag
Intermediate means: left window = 18.3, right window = 19.6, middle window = 17.1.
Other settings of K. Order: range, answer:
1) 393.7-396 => 13.22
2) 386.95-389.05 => 13.02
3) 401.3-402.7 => 14.89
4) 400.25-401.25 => 17.83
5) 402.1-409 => 15.31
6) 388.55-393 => 9.404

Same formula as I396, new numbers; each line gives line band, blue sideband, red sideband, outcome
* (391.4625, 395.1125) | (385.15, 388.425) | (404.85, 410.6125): 0.10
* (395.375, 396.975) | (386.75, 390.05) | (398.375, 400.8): 0.10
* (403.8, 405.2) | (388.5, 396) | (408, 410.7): -0.09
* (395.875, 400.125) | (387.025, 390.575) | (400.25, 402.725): 0.10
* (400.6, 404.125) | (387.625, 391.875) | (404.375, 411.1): 0.01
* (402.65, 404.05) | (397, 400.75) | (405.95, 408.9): 0.06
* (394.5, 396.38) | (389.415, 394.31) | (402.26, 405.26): 0.02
